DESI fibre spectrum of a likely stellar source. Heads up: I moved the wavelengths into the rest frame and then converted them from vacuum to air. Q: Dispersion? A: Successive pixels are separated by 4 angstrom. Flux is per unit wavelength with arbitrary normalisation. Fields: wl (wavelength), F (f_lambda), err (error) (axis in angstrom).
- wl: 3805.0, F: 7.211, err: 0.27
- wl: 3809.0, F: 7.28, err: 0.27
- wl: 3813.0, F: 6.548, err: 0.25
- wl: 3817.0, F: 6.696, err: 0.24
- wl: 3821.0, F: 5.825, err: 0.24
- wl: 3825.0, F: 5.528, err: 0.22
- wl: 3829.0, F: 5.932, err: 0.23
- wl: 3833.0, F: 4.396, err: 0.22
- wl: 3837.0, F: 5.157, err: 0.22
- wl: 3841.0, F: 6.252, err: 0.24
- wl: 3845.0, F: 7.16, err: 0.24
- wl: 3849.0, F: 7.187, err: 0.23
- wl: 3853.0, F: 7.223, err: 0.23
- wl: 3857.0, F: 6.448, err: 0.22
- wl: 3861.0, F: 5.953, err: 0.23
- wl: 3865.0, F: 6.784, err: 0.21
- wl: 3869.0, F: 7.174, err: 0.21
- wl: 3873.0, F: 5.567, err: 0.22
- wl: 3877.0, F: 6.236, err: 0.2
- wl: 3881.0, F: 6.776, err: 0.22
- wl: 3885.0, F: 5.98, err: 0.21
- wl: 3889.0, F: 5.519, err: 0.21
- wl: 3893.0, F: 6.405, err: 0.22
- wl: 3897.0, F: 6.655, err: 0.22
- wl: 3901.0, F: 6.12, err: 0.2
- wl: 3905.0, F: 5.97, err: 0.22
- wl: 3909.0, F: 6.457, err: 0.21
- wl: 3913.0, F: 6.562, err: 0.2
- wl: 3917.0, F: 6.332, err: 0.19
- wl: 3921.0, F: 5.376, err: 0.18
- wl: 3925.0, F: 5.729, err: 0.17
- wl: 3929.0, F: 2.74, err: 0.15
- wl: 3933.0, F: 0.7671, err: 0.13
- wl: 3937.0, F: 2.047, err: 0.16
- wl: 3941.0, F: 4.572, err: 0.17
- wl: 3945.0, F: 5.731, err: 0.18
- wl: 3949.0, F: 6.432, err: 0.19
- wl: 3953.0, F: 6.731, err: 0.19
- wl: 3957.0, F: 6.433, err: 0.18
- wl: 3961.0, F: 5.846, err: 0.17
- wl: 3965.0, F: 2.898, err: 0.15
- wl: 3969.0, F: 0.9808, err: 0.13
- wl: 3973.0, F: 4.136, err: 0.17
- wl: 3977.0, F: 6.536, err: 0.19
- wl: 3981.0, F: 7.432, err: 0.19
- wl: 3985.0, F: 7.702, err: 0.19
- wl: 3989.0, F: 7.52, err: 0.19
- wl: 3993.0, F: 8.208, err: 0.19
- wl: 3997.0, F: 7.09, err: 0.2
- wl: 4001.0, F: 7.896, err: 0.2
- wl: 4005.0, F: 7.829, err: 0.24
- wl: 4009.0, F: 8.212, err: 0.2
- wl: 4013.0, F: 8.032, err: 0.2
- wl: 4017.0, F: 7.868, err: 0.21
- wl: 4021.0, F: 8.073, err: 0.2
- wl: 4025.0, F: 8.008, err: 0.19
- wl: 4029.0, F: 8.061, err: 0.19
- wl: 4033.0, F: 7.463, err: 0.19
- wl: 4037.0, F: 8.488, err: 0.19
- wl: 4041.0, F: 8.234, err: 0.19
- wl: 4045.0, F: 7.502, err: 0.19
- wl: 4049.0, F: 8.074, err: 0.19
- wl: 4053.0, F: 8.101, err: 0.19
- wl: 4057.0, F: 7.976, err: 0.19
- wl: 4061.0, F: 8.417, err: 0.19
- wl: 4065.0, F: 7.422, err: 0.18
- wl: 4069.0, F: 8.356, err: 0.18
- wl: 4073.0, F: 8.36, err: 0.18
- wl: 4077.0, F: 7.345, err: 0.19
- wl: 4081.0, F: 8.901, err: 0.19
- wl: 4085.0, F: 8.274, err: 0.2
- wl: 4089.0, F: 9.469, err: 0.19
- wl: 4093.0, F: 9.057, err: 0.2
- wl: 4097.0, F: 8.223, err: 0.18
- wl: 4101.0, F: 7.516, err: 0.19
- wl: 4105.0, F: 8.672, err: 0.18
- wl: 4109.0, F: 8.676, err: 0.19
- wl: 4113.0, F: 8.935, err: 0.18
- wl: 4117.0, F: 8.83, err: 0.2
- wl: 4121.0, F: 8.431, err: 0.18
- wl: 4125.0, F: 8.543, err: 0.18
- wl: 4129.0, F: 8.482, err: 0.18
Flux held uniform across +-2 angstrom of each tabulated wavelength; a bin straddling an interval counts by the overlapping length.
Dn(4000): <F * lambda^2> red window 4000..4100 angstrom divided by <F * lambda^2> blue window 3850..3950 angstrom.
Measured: 1.55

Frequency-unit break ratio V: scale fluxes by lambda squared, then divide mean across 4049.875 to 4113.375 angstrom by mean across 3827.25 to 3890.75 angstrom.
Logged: 1.50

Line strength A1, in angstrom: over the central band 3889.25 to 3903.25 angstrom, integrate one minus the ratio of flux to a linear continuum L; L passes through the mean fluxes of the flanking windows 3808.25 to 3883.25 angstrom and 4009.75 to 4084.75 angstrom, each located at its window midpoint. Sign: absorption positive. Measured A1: 1.0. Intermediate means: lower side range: 6.31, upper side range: 8.05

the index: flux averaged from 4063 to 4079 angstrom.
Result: 7.87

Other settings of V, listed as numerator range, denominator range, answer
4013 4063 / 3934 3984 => 1.68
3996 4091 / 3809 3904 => 1.42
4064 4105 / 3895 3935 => 1.72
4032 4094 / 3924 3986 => 1.83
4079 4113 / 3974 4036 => 1.17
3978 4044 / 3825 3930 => 1.38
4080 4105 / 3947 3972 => 1.89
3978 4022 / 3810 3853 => 1.38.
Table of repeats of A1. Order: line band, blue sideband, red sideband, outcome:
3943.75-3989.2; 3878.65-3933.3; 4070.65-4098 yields 7.0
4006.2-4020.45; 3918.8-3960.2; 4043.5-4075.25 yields -2.7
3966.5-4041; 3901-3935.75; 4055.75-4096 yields -3.6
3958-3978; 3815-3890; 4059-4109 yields 8.8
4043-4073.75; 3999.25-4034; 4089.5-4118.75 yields 0.9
